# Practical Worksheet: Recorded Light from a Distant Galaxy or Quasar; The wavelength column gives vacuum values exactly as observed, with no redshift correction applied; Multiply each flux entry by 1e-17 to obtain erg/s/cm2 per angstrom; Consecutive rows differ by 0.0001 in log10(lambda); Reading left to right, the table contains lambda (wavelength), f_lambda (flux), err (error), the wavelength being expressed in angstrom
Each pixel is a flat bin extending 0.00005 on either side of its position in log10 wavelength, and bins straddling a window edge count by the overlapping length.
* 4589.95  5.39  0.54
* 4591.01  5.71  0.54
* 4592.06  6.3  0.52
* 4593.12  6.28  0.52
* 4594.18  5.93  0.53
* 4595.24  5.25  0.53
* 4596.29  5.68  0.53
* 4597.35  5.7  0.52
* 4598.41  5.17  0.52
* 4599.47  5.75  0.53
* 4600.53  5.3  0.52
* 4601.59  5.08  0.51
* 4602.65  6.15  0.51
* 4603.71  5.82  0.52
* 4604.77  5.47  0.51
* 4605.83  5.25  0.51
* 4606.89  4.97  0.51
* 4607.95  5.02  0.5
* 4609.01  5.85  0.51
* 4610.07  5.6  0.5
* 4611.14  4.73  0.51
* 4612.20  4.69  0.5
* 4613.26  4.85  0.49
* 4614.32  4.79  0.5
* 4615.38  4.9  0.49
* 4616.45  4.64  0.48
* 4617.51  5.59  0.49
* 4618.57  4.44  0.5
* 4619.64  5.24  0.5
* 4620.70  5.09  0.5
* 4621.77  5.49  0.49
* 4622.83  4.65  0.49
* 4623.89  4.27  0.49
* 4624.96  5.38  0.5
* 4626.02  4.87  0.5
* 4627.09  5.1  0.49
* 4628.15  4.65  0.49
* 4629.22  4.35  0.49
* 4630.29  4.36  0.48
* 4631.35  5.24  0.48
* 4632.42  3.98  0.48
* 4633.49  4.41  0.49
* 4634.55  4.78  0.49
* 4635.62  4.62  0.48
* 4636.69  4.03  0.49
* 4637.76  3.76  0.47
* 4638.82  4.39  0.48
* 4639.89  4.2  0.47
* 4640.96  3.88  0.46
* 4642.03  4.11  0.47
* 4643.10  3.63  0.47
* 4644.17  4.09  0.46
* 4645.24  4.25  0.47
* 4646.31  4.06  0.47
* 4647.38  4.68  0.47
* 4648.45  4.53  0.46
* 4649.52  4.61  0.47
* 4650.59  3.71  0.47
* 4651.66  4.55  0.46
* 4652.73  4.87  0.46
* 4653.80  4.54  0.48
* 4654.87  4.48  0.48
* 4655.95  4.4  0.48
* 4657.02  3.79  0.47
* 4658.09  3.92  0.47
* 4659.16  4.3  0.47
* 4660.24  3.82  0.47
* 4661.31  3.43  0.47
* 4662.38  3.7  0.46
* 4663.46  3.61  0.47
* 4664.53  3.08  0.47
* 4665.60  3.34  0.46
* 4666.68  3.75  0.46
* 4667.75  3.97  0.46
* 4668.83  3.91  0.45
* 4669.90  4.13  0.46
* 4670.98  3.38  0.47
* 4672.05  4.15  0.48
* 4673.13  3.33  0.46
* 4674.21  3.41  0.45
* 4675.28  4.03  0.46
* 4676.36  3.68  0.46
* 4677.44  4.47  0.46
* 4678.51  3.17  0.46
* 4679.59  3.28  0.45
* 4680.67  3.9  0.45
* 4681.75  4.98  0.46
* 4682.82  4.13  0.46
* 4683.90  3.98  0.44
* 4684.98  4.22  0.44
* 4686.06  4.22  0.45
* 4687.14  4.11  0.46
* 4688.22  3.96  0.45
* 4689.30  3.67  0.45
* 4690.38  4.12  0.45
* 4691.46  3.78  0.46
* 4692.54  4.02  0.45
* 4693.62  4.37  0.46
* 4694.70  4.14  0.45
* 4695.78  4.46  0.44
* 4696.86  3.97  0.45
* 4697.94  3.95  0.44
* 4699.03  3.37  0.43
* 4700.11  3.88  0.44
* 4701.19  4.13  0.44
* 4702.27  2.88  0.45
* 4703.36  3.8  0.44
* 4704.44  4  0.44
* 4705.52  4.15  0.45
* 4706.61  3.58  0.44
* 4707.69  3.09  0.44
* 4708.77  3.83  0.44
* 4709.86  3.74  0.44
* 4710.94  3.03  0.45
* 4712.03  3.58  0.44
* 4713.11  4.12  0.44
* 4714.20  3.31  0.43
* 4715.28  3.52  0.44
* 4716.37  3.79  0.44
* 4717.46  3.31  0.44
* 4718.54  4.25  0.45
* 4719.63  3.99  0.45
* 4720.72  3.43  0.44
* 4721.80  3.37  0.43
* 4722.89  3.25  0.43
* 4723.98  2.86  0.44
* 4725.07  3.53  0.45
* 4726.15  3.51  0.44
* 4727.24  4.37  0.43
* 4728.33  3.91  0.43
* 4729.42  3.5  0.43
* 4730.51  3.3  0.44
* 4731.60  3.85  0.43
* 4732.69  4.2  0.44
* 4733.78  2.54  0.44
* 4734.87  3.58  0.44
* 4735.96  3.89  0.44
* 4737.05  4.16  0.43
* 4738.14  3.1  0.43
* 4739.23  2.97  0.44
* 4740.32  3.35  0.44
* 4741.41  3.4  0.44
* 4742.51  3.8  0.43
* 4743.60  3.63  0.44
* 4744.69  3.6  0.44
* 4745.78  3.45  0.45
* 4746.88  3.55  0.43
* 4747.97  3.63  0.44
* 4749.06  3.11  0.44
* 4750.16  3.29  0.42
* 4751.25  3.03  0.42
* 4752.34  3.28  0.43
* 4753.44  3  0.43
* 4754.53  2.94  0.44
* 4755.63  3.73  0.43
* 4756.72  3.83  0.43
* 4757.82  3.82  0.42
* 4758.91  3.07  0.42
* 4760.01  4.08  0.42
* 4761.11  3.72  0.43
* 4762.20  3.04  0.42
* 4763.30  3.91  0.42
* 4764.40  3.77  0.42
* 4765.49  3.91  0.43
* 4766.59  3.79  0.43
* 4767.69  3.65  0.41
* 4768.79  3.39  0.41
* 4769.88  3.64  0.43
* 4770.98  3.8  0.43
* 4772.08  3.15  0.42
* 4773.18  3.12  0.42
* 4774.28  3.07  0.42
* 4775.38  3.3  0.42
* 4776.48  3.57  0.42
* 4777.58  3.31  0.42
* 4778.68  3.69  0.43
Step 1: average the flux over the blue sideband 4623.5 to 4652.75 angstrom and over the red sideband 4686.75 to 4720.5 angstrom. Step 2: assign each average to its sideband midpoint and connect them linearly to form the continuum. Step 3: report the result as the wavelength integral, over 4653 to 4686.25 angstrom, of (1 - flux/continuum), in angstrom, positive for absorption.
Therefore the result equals 1.7 angstrom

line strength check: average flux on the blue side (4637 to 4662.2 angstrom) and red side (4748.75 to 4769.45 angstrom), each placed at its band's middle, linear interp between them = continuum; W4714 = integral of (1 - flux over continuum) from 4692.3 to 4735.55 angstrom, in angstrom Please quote 1.0 angstrom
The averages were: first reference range 4.17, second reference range 3.5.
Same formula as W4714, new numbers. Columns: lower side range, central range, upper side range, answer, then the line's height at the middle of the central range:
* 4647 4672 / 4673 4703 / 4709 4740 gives -0.8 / 3.82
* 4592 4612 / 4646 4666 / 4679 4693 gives 2.1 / 4.55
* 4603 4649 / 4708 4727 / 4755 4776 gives 1.9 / 3.96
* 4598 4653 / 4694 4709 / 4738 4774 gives 0.8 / 4.01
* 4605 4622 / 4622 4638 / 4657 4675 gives 0.2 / 4.64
